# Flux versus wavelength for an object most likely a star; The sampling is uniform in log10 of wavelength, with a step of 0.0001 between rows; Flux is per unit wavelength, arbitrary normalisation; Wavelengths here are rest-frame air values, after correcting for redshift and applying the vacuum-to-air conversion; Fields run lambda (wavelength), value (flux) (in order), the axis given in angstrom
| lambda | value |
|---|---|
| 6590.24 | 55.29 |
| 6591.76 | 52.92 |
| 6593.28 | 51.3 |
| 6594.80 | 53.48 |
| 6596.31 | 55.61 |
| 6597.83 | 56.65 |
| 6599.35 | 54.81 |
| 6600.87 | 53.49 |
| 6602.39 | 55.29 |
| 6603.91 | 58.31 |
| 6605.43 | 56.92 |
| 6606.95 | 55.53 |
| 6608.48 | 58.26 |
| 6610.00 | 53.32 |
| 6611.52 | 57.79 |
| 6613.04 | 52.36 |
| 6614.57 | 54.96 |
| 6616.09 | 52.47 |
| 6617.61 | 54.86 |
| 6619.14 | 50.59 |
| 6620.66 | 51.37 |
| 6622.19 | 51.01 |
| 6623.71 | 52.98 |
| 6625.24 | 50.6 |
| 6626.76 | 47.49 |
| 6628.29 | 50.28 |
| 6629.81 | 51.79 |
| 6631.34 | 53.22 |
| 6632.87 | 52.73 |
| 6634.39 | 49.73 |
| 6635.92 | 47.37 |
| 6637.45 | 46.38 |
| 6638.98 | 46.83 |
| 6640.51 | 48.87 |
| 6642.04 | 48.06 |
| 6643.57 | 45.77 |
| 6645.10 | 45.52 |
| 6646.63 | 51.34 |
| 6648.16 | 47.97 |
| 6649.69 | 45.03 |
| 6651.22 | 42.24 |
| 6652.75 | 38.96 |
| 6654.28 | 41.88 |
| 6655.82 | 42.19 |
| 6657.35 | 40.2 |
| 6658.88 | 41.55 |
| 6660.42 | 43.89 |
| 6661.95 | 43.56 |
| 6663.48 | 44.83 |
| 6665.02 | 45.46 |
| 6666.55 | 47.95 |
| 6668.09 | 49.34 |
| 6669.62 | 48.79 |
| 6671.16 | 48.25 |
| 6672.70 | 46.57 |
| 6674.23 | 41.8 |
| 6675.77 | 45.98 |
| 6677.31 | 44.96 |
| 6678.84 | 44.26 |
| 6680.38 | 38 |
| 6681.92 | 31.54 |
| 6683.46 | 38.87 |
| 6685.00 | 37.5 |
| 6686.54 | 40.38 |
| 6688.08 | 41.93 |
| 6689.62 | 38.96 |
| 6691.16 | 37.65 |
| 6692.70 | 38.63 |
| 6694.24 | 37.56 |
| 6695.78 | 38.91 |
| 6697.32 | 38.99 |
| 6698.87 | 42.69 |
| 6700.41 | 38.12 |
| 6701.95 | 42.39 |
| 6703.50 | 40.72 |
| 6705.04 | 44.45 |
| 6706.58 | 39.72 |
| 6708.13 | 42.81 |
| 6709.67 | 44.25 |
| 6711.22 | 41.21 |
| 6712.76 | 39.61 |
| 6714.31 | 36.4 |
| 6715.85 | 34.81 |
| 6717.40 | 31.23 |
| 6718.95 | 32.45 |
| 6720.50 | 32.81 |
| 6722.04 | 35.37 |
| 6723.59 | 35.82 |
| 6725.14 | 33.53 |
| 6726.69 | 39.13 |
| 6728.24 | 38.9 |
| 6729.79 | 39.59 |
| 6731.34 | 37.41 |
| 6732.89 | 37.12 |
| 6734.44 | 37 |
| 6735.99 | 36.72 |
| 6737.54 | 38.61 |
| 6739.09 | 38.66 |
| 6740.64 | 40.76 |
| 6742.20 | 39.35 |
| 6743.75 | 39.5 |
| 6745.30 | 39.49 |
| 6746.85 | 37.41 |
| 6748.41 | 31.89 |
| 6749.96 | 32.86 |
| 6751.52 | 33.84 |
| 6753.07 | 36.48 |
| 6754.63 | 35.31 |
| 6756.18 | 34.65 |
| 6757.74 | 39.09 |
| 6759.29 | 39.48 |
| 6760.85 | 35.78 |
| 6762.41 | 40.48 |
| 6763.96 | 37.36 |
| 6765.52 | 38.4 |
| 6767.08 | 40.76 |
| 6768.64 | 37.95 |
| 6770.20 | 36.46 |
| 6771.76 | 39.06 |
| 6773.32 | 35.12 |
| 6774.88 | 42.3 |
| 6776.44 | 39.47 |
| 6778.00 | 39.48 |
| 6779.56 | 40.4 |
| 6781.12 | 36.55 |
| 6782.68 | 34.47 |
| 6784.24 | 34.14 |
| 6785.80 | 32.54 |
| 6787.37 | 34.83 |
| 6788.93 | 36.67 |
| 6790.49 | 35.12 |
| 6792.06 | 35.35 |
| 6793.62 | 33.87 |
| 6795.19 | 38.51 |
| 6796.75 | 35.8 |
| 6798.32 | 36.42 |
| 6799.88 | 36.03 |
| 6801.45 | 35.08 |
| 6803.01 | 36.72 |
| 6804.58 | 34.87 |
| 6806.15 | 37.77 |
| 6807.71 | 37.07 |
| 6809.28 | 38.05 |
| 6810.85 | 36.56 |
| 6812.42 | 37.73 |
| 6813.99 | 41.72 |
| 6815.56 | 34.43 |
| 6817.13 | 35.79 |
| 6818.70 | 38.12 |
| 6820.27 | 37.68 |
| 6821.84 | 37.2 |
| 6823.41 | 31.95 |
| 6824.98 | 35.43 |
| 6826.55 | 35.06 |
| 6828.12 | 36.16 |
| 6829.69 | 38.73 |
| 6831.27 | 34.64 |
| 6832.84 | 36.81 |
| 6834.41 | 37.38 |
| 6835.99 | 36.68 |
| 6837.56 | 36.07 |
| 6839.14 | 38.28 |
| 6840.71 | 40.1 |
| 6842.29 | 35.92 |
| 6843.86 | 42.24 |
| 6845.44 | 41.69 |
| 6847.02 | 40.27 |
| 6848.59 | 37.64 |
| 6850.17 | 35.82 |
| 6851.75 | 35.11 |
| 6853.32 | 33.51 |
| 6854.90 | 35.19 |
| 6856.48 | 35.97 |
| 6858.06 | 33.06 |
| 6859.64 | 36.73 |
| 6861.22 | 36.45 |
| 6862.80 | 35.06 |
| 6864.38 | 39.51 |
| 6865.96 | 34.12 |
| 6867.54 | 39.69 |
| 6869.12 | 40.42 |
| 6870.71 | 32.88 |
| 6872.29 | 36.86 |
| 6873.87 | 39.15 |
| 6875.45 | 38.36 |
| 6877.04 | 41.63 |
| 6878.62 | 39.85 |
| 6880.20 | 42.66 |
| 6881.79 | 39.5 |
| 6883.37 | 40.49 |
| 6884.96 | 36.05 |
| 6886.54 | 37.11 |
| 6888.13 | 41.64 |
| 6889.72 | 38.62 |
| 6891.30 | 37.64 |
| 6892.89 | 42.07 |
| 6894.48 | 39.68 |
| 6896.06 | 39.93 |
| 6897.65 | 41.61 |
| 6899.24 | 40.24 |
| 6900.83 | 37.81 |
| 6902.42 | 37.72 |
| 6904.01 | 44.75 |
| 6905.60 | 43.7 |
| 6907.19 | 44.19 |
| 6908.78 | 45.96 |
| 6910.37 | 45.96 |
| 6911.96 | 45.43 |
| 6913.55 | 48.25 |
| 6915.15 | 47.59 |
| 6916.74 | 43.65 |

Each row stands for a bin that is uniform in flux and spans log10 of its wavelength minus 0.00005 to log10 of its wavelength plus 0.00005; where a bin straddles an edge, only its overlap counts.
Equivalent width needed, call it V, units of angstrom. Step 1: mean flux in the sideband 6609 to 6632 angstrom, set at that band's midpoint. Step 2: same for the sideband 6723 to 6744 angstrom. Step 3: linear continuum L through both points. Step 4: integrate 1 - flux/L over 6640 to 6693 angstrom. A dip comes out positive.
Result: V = 3.6 angstrom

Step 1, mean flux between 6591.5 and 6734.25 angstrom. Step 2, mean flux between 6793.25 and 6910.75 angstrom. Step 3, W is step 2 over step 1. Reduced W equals 0.84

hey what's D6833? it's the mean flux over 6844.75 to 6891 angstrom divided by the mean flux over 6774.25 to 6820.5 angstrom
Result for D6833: 1.03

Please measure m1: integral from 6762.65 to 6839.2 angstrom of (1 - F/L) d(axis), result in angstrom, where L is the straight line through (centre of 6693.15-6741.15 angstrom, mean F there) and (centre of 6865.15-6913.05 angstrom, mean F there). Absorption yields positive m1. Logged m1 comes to 4.76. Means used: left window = 38.3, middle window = 36.8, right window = 40.2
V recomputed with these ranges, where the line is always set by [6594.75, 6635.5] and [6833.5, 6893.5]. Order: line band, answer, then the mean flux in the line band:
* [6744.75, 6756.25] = 2.5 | 35.2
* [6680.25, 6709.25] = 5.3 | 39.6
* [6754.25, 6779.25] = 3.2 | 38.3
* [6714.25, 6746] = 6.4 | 36.9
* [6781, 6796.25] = 2.7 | 35.2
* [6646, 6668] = 2.9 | 44.2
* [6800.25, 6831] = 3.2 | 36.6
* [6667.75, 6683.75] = 2.0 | 43.5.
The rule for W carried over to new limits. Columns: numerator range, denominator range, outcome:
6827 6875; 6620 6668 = 0.79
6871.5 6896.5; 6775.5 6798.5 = 1.09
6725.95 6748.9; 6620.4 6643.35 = 0.77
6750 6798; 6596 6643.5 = 0.70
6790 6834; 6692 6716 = 0.90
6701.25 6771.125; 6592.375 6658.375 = 0.75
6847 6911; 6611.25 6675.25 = 0.81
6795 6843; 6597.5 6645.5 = 0.71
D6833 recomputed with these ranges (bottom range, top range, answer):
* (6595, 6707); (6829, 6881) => 0.80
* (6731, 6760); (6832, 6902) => 1.03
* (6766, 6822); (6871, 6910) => 1.09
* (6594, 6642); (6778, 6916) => 0.72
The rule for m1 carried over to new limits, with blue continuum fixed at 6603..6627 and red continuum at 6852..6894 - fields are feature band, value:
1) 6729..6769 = 7.0 angstrom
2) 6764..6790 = 3.8 angstrom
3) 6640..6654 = 1.6 angstrom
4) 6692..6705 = 2.3 angstrom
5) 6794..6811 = 2.3 angstrom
